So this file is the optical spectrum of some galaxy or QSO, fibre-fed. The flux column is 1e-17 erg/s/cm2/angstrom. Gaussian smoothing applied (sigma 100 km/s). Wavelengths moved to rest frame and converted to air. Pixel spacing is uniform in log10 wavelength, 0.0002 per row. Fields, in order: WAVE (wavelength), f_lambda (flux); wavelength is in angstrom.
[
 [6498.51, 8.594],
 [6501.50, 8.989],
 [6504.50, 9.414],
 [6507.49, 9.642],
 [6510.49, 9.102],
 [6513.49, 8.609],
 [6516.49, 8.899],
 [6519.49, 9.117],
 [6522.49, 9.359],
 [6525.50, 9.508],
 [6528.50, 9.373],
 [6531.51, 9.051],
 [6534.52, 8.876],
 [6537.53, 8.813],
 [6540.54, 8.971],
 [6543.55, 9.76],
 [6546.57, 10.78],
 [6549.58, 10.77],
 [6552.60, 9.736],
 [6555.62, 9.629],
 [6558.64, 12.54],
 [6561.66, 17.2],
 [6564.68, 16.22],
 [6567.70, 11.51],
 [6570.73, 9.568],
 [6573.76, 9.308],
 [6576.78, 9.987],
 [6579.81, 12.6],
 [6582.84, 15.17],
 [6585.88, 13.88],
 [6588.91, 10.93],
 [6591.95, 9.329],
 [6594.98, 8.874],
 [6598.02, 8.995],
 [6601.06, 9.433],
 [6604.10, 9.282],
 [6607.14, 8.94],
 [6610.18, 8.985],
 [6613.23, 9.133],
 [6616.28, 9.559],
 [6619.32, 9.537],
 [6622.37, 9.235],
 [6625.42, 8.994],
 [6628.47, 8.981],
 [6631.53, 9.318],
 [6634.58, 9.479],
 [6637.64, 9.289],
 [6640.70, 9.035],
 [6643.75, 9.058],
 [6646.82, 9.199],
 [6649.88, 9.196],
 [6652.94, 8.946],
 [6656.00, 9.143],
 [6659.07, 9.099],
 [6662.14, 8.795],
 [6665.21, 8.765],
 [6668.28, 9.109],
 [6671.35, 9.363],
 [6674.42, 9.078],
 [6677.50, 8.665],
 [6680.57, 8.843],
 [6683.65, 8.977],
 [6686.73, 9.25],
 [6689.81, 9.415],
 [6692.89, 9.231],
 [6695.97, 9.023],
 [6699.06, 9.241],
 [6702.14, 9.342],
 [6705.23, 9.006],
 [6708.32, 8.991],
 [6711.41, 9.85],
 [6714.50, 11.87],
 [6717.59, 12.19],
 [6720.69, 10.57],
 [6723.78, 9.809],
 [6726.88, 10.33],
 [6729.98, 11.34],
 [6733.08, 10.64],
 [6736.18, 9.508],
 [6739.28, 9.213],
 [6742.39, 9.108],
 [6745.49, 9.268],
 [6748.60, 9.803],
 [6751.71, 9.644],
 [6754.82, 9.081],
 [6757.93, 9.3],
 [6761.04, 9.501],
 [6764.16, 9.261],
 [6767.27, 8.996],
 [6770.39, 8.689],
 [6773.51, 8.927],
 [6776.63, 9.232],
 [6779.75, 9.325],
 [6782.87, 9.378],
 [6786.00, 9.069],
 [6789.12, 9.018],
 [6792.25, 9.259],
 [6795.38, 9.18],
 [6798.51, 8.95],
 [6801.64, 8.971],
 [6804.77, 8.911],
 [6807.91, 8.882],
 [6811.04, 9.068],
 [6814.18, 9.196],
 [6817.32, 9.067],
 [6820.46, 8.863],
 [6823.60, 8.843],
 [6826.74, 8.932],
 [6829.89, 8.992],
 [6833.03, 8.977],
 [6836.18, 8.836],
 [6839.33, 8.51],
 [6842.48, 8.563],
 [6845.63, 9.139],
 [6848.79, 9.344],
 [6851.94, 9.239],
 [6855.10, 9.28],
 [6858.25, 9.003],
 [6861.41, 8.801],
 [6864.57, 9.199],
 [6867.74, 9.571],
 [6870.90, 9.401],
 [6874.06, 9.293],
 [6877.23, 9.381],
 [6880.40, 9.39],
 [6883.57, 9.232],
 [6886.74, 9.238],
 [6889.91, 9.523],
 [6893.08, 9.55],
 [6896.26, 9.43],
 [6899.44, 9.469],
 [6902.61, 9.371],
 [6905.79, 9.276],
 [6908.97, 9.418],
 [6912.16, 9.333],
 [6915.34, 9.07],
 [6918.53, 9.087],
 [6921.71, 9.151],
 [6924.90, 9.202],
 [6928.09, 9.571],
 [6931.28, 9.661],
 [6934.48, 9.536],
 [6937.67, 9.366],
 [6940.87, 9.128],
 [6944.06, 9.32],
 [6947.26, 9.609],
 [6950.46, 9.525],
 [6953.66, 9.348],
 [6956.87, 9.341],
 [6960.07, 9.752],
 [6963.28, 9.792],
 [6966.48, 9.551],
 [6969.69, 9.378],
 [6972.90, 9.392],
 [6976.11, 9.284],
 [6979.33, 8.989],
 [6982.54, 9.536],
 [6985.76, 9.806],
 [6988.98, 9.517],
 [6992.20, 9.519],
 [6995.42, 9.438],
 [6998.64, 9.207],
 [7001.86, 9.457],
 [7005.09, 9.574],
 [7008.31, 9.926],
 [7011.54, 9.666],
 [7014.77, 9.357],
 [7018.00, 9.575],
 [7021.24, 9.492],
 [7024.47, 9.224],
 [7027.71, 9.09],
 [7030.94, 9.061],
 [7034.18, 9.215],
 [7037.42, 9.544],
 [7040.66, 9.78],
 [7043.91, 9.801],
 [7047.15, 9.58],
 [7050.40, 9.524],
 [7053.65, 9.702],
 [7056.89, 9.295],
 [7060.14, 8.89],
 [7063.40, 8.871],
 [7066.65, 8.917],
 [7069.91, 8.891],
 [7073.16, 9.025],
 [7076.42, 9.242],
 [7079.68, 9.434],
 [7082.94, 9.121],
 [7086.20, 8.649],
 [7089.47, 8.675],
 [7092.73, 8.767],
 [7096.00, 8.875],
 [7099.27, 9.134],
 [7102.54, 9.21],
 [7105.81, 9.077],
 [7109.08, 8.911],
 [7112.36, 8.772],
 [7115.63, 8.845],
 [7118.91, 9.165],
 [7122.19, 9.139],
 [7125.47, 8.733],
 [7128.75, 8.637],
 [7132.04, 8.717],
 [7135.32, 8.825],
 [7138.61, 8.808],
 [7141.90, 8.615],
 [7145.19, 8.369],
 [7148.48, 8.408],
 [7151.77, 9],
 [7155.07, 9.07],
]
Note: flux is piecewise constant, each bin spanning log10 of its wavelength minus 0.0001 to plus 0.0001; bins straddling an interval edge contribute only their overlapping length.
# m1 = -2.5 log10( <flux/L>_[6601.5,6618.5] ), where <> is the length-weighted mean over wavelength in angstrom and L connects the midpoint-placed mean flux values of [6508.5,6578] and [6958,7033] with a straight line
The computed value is 0.11 mag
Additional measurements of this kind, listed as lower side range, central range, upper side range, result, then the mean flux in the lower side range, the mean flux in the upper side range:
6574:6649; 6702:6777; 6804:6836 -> -0.049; 9.87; 8.97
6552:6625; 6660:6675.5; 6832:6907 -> 0.149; 10.8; 9.21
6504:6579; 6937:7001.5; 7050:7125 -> -0.016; 10.3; 9.04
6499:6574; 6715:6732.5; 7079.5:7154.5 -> -0.120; 10.2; 8.86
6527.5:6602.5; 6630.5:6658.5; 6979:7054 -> 0.158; 10.9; 9.49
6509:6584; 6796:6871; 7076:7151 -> 0.080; 10.6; 8.87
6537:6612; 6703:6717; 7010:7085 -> 0.039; 10.9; 9.31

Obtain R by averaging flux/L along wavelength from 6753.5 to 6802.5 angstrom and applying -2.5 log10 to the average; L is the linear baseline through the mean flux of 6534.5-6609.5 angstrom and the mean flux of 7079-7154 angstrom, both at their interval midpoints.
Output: 0.11 mag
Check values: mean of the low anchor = 10.9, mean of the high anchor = 8.86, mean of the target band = 9.14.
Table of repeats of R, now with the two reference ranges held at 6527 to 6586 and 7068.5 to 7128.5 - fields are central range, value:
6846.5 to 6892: 0.07 mag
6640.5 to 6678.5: 0.18 mag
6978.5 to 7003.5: -0.01 mag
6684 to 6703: 0.15 mag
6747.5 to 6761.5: 0.10 mag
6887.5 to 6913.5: 0.04 mag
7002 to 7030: -0.02 mag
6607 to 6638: 0.18 mag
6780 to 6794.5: 0.11 mag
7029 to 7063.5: -0.03 mag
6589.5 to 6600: 0.19 mag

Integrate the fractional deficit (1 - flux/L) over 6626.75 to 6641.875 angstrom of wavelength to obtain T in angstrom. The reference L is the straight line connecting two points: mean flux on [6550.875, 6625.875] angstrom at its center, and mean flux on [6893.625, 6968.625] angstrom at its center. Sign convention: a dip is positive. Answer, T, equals 1.9 angstrom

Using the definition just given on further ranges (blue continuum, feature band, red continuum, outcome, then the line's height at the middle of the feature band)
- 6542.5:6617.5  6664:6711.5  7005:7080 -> 6.4 angstrom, 10.5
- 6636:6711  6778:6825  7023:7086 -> 0.4 angstrom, 9.15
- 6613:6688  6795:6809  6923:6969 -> 0.5 angstrom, 9.3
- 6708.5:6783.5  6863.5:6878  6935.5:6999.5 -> 0.3 angstrom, 9.59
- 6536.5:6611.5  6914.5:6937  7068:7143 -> 0.6 angstrom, 9.58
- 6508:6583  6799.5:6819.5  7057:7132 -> 1.5 angstrom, 9.75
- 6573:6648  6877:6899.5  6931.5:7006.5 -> 0.3 angstrom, 9.55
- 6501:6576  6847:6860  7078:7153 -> 0.4 angstrom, 9.47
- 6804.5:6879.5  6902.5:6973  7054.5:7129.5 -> -2.9 angstrom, 9.03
